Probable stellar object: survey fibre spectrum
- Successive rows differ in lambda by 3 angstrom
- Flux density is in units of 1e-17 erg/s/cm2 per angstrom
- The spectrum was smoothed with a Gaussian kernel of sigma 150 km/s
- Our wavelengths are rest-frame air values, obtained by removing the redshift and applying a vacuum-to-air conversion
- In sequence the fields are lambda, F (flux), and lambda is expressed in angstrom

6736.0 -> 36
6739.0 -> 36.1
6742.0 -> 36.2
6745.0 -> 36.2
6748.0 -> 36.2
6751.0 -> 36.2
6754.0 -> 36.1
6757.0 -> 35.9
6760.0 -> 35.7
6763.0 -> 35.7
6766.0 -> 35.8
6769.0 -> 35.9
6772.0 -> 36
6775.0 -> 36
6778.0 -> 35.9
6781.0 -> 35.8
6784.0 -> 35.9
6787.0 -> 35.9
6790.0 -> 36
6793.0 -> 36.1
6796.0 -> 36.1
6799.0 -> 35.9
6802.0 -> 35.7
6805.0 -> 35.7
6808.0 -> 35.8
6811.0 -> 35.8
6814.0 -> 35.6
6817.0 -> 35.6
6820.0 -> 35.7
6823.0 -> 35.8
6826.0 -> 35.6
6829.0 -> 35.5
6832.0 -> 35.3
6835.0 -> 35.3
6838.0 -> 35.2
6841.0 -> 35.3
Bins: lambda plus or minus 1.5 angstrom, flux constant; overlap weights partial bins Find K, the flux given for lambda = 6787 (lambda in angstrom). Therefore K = 35.9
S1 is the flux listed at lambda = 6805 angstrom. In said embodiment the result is 35.7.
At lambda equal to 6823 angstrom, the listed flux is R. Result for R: 35.8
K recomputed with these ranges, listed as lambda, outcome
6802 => 35.7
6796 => 36.1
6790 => 36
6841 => 35.3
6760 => 35.7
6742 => 36.2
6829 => 35.5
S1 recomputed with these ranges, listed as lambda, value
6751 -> 36.2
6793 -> 36.1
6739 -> 36.1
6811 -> 35.8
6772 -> 36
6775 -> 36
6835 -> 35.3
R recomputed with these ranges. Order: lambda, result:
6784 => 35.9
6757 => 35.9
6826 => 35.6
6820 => 35.7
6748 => 36.2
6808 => 35.8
